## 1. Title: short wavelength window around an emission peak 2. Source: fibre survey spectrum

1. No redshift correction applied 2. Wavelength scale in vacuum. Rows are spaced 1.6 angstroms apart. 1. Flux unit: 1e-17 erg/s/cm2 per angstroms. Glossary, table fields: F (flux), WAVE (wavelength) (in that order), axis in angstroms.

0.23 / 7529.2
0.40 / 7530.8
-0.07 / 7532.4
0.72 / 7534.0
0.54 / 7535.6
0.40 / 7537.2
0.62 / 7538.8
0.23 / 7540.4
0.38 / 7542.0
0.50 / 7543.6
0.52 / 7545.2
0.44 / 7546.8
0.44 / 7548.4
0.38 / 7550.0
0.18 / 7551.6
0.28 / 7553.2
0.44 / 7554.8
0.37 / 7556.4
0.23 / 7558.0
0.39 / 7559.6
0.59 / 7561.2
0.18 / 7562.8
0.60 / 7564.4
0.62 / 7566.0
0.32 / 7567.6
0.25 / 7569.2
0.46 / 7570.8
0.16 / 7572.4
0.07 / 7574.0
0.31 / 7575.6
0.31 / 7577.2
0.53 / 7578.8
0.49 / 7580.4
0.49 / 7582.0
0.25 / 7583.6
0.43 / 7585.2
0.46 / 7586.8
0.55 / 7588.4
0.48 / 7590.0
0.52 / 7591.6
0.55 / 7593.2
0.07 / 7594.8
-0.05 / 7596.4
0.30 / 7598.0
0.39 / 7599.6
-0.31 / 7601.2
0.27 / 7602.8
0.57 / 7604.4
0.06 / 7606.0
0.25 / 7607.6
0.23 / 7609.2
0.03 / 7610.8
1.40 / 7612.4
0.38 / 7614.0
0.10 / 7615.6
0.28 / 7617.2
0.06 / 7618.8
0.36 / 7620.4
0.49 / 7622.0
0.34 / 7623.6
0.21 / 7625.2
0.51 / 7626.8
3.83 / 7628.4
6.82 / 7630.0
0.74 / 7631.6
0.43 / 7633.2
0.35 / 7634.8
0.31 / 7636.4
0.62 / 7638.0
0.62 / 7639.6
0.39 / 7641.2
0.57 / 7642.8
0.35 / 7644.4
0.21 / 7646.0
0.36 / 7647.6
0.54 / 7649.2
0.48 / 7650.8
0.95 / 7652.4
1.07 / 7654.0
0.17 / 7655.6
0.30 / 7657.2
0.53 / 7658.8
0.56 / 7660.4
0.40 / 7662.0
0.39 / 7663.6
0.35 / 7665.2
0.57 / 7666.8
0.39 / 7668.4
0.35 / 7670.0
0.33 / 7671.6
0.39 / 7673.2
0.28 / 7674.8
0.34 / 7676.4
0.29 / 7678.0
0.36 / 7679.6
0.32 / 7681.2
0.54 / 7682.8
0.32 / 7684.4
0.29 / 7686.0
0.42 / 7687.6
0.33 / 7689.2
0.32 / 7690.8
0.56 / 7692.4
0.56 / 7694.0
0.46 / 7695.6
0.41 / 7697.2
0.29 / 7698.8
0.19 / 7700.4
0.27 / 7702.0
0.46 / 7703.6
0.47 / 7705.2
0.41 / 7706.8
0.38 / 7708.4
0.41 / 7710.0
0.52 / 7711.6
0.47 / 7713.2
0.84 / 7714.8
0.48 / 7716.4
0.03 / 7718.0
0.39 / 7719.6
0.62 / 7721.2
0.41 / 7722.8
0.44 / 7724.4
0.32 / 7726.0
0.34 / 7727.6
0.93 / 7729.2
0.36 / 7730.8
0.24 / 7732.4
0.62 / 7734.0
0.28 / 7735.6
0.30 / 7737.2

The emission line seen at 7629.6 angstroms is H-alpha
